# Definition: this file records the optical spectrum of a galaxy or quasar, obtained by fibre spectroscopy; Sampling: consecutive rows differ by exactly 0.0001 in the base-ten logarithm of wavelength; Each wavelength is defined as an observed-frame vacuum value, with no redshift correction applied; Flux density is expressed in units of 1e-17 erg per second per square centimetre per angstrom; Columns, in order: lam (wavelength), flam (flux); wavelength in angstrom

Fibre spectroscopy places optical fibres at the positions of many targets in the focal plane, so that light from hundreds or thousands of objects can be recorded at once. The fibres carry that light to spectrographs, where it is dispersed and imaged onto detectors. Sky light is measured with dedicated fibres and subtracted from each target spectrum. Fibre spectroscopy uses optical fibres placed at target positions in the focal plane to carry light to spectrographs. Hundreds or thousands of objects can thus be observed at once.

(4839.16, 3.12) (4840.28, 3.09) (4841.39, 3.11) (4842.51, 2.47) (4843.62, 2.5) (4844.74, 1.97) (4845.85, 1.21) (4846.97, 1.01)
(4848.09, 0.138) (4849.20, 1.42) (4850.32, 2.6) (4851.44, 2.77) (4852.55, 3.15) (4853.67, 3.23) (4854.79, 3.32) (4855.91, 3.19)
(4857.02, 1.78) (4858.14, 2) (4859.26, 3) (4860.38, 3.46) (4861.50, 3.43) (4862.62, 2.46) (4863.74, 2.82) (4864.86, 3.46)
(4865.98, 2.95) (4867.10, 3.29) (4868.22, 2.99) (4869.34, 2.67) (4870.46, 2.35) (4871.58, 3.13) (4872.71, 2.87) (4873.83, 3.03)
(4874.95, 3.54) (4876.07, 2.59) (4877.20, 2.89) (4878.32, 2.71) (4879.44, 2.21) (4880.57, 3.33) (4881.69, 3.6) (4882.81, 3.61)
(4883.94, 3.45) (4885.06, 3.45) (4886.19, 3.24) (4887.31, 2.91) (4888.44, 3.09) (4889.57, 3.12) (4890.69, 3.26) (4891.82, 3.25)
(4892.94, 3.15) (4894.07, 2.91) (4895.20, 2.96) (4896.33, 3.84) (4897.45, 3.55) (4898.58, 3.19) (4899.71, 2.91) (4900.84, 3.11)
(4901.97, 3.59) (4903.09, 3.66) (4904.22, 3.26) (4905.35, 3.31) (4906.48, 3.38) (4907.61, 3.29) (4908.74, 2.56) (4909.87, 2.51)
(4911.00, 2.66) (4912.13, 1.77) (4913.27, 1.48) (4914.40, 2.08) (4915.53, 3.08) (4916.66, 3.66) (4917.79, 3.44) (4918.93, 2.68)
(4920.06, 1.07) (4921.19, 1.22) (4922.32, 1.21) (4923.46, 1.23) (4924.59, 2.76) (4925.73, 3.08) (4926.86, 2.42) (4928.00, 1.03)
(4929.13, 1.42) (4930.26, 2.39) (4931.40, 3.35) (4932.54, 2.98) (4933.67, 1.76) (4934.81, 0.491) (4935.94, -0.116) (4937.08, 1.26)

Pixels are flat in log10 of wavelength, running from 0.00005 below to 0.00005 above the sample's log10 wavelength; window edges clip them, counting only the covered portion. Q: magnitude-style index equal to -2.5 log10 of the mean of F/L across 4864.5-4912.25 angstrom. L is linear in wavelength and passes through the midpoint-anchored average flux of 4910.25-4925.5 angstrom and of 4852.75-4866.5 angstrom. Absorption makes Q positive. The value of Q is -0.21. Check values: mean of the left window 2.93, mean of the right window 2.2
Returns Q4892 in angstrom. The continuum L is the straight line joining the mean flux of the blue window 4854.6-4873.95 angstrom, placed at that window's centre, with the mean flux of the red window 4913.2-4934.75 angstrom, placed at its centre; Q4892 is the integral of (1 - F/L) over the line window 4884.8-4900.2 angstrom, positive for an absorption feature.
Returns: -3.8 angstrom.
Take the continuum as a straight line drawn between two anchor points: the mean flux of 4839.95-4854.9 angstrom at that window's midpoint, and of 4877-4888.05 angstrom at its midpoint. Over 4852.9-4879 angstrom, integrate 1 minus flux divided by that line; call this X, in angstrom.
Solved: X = -2.1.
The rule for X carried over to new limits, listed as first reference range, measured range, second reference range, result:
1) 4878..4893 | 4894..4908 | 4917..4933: -2.71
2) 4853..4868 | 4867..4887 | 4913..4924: -2.44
